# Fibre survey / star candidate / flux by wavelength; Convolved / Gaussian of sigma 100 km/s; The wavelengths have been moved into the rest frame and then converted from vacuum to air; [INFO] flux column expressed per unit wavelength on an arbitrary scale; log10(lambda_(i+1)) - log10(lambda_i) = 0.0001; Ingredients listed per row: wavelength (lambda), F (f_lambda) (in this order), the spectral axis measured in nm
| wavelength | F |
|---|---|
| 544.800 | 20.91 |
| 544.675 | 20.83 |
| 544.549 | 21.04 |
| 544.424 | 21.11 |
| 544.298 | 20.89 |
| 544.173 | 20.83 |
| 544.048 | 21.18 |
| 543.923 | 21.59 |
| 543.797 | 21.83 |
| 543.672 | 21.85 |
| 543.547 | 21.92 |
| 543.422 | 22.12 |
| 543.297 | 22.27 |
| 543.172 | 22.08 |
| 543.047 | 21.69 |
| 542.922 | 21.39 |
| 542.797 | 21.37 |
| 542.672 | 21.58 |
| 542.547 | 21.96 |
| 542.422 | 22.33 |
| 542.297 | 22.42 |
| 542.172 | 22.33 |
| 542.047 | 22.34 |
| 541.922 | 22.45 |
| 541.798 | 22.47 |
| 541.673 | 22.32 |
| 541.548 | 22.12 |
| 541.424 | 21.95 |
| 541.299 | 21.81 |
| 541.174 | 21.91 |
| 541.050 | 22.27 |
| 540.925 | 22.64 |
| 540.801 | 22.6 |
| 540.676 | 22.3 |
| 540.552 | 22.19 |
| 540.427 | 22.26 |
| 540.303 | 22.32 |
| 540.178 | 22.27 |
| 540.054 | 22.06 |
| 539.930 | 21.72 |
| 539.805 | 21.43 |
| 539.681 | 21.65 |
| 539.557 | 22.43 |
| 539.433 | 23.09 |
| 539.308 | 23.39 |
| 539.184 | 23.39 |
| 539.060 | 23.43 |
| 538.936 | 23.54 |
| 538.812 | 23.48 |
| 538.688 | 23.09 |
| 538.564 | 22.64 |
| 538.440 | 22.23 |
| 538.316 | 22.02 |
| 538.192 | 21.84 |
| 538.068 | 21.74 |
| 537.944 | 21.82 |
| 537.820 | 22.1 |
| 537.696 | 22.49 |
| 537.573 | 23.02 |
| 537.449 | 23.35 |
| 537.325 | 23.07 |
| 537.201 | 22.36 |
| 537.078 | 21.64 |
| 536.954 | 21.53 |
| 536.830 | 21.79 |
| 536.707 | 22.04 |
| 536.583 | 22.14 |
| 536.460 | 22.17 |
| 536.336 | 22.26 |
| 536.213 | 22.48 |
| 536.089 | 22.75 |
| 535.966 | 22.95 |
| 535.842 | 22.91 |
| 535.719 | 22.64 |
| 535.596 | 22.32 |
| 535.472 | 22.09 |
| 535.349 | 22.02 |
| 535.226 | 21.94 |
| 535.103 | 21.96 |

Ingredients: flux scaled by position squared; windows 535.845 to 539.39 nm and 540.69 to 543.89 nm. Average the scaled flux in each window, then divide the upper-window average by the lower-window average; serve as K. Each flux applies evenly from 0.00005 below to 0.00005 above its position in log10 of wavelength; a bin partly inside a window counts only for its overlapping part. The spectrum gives 1.0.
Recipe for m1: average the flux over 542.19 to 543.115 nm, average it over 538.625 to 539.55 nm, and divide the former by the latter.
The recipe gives 0.94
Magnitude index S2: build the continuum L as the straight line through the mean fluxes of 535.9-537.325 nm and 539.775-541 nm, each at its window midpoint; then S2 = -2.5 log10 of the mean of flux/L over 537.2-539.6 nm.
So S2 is -0.03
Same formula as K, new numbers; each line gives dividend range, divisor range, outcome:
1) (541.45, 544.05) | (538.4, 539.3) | 0.96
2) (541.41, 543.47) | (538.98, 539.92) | 0.99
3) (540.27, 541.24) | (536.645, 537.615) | 1.01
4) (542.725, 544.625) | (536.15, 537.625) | 0.99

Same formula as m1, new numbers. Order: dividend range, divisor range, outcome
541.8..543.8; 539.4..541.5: 0.99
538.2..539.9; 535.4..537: 1.02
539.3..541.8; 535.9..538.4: 1.00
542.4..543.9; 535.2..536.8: 0.98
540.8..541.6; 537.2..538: 0.98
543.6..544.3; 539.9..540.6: 0.97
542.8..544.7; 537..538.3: 0.96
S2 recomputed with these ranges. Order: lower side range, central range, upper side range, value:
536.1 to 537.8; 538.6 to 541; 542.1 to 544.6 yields -0.026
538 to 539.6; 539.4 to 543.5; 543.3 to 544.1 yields 0.006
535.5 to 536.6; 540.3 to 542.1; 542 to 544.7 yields -0.017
